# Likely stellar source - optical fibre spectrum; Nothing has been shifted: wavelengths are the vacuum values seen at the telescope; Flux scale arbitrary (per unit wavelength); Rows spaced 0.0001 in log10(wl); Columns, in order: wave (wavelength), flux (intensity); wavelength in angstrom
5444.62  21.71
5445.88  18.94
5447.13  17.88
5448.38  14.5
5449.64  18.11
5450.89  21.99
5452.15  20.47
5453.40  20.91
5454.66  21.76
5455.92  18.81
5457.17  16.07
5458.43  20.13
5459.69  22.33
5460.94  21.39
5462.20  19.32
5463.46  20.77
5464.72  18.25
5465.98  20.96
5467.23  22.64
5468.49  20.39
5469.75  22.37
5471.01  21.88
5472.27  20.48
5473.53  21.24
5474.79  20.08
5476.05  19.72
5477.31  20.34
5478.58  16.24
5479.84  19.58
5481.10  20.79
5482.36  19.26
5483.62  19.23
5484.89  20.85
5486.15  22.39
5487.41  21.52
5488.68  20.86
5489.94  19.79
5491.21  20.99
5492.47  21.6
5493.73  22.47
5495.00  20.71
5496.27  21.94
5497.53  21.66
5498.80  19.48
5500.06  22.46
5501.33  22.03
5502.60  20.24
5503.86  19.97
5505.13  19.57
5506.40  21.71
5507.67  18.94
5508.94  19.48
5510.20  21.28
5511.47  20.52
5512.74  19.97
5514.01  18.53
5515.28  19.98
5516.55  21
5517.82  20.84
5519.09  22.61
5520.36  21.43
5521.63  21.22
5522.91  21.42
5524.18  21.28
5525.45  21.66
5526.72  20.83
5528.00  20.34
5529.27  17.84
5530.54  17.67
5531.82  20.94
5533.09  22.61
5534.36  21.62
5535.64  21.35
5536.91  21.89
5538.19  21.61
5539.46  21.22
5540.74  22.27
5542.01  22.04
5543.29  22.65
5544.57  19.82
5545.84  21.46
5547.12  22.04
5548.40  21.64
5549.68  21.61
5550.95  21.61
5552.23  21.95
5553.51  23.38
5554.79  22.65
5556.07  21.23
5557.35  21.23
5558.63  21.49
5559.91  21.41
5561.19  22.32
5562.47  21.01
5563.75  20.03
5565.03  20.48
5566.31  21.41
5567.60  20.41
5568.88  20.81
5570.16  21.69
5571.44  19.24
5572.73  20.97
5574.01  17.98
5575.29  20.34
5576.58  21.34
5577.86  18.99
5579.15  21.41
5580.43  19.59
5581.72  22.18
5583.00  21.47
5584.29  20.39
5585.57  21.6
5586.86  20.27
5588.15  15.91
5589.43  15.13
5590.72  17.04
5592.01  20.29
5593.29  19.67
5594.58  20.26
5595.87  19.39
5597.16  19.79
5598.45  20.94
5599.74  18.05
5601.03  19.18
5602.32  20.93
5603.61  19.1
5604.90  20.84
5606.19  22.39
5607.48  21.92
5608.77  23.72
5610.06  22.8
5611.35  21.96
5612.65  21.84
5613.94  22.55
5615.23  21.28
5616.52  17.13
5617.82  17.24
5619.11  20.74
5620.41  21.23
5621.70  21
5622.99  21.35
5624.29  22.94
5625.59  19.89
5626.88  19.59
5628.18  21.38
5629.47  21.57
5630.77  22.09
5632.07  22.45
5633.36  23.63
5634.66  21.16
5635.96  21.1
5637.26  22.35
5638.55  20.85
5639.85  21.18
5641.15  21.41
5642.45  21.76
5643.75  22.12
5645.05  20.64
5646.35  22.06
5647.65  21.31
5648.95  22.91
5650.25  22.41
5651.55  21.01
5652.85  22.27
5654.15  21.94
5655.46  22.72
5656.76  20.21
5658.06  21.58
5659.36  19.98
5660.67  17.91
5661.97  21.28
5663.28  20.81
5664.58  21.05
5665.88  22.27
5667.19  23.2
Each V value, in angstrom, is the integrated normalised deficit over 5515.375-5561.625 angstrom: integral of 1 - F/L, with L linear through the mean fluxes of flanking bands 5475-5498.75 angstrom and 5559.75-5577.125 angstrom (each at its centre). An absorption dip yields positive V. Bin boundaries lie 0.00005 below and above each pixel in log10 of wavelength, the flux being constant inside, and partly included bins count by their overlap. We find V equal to -1.7 angstrom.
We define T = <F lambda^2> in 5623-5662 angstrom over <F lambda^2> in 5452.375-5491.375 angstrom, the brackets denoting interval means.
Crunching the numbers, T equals 1.12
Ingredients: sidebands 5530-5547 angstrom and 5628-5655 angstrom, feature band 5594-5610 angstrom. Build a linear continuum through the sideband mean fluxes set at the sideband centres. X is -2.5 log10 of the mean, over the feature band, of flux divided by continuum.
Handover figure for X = 0.05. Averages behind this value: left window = 21.4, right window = 21.8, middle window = 20.6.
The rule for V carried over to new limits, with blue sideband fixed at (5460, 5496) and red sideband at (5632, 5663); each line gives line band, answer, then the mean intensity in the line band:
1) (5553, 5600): 1.7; 20.3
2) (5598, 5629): 0.7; 20.8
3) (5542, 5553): -0.4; 21.6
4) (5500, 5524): 0.1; 20.7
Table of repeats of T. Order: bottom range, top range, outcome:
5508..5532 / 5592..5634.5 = 1.06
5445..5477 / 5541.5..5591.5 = 1.07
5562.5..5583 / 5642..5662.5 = 1.07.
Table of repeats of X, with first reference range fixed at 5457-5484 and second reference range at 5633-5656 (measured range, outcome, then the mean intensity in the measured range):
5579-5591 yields 0.09 mag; 19.5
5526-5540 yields 0.00 mag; 20.7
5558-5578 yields 0.02 mag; 20.7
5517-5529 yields -0.02 mag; 21.2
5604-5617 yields -0.01 mag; 21.7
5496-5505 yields -0.03 mag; 21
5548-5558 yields -0.05 mag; 21.9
